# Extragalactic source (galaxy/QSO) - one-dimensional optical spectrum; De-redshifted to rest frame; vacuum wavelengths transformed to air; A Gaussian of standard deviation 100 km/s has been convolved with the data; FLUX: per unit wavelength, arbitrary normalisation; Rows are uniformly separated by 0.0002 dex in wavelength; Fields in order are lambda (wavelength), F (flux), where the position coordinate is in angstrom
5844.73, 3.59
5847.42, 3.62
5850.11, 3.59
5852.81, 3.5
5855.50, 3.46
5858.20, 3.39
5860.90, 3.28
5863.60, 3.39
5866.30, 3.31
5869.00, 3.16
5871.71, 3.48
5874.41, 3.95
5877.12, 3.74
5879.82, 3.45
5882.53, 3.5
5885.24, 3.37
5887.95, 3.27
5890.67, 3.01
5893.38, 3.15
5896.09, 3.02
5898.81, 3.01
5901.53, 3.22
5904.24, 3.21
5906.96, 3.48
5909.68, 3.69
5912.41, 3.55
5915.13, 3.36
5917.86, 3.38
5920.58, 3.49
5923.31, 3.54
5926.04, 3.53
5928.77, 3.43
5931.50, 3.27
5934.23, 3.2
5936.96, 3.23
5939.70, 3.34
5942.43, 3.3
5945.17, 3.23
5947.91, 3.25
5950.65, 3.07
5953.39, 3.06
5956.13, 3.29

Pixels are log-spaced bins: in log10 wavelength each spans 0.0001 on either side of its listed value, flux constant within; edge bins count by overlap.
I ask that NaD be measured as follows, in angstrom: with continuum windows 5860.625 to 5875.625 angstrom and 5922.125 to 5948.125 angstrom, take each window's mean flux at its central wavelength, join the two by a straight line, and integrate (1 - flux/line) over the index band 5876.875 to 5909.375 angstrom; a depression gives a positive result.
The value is 1.1 angstrom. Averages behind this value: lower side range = 3.43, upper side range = 3.33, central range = 3.28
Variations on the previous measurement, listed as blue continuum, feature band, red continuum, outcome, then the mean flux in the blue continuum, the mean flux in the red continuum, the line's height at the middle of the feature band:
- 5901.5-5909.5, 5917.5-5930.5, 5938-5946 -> -0.6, 3.38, 3.29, 3.33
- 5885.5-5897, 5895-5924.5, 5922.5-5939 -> -1.1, 3.14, 3.36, 3.24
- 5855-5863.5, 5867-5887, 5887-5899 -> -1.8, 3.37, 3.09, 3.22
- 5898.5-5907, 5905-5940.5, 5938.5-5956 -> -2.2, 3.22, 3.21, 3.22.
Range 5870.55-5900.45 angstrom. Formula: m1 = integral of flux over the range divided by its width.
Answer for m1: 3.36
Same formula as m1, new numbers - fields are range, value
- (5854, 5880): 3.46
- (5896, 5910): 3.26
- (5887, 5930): 3.33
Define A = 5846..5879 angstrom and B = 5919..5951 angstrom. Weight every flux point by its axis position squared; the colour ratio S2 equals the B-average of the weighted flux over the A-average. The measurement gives 1.0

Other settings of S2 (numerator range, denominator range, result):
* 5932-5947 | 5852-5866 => 0.99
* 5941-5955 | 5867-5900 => 0.97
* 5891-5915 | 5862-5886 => 0.95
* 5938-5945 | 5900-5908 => 1.01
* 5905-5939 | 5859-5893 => 1.02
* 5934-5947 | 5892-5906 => 1.06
